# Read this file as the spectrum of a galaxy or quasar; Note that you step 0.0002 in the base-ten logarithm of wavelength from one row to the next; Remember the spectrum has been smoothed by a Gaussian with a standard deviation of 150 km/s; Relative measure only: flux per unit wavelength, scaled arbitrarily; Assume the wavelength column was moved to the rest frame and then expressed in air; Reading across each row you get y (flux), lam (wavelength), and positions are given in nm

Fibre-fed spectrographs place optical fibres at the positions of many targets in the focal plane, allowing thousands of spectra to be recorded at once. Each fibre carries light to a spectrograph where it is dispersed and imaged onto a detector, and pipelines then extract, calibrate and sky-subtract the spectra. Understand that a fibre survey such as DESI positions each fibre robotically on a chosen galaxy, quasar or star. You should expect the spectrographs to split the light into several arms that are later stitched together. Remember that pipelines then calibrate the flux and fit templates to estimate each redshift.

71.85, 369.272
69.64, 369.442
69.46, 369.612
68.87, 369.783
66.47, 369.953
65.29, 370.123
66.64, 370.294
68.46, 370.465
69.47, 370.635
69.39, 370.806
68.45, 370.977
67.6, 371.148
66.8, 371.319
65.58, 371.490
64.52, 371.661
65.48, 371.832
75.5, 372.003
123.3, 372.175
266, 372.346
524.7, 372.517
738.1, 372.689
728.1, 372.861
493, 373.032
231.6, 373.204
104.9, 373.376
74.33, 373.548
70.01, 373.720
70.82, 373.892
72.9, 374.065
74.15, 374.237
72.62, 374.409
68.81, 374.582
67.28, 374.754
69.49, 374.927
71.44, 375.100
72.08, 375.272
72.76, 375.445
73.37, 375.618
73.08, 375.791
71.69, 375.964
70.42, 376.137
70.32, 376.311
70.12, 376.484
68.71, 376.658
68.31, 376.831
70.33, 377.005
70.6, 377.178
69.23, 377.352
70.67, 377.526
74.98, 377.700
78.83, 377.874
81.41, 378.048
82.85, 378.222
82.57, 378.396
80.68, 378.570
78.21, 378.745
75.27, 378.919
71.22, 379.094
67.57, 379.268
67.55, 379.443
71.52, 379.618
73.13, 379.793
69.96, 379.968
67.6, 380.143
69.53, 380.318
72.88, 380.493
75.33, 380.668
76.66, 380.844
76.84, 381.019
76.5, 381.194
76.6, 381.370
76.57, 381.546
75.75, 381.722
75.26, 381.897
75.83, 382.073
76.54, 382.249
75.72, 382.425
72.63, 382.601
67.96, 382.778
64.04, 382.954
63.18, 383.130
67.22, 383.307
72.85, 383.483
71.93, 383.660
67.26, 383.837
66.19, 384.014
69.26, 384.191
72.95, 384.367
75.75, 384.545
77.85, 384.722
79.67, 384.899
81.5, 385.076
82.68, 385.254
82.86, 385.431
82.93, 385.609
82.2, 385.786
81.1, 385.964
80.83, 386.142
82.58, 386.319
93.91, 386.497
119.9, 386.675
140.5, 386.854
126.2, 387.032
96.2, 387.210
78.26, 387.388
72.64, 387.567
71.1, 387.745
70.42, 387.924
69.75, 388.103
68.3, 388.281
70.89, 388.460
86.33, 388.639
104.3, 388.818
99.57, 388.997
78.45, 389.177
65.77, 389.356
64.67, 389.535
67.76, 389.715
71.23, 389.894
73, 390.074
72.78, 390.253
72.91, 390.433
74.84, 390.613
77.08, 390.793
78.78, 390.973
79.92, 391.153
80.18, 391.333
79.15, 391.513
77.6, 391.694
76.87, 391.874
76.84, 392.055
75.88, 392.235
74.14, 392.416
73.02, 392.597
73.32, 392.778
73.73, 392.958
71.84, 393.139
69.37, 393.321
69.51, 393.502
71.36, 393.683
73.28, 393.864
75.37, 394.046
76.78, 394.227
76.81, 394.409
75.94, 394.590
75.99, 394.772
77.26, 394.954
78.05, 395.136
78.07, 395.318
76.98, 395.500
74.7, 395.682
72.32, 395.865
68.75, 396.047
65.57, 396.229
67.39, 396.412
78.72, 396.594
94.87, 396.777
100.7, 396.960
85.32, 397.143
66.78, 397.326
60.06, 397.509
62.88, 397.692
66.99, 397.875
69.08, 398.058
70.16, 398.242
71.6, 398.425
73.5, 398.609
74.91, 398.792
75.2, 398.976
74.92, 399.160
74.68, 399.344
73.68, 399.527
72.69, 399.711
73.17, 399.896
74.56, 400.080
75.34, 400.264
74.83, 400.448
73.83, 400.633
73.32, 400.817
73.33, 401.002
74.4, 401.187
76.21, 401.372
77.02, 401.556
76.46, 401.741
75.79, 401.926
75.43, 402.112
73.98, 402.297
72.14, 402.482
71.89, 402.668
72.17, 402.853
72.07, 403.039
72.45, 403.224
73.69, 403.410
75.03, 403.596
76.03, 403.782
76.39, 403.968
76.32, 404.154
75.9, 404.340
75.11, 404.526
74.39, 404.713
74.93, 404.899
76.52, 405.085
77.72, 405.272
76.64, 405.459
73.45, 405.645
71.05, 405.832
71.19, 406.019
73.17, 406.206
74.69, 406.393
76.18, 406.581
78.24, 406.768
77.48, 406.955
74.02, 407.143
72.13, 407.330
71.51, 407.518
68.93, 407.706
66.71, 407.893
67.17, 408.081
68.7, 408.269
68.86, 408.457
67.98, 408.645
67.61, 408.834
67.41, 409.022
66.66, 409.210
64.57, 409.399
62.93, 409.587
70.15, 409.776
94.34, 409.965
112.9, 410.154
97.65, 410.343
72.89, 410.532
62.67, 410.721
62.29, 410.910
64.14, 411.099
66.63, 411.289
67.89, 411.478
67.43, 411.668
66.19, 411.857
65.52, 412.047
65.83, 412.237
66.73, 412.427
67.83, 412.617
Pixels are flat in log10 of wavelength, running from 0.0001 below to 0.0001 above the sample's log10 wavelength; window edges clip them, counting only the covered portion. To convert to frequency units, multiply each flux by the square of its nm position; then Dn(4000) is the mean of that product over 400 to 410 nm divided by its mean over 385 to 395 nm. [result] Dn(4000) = 0.99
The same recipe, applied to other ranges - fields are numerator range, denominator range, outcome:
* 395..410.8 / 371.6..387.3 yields 0.81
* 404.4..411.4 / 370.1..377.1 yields 0.65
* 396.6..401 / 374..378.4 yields 1.16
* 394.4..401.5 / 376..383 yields 1.11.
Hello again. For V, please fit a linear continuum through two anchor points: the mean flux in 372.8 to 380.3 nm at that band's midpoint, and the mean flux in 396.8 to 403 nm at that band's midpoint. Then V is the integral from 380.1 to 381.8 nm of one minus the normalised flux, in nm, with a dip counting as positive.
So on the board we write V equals 0.36 nm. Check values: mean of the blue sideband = 99.3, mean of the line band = 74.6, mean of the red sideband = 74.1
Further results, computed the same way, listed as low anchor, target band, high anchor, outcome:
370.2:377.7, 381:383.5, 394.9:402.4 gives 0.87 nm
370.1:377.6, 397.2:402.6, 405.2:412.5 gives 0.88 nm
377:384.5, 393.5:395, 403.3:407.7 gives -0.02 nm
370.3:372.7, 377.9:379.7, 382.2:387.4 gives 0.57 nm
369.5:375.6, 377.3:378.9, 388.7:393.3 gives 0.59 nm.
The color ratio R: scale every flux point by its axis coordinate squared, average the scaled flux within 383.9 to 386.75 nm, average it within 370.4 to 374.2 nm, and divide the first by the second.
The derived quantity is 0.5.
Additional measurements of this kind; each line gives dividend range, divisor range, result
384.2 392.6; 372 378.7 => 0.62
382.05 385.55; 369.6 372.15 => 1.13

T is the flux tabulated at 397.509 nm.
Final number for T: 60.06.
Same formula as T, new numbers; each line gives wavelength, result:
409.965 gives 94.34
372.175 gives 123.3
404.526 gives 75.11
